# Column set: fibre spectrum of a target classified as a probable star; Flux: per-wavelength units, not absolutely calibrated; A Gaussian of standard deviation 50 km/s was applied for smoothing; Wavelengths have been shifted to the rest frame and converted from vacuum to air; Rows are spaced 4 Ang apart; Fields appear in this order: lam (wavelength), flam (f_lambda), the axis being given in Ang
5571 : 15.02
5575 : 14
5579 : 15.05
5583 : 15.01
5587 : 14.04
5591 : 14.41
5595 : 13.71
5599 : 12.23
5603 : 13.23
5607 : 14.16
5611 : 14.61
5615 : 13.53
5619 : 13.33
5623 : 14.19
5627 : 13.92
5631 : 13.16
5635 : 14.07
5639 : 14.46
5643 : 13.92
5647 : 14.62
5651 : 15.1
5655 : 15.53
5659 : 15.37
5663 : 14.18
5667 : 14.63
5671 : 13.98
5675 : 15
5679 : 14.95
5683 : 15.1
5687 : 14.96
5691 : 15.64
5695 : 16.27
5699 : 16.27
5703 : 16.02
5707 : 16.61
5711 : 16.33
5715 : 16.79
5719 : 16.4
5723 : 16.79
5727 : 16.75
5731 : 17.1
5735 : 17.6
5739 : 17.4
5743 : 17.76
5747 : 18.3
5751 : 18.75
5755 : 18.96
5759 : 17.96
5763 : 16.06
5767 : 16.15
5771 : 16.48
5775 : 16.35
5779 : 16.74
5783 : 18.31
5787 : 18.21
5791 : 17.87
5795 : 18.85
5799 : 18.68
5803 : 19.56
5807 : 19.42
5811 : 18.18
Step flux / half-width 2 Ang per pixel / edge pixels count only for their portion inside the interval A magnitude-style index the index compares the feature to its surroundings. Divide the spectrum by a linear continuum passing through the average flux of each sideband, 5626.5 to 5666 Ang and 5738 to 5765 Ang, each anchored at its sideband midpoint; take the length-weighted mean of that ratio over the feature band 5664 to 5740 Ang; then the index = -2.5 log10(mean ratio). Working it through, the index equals 0.02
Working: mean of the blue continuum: 14.5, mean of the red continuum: 17.9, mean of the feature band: 16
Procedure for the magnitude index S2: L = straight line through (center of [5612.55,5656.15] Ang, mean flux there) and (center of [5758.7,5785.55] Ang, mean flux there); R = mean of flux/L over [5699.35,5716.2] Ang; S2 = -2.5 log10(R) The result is -0.06 mag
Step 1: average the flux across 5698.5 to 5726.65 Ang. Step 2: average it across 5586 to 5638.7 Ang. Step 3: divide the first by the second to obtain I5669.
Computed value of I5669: 1.20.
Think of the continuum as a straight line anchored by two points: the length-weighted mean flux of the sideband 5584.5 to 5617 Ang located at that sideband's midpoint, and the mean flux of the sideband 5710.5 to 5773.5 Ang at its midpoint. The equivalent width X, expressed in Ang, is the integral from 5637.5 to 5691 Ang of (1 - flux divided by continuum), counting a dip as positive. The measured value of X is 1.85 Ang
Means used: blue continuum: 13.8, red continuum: 17.2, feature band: 14.8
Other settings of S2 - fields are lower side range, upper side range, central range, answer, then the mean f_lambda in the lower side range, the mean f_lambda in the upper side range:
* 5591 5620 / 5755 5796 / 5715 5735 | -0.04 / 13.6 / 17.3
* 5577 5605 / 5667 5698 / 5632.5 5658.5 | 0.00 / 14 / 15.1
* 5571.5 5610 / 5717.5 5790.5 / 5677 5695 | 0.05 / 14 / 17.4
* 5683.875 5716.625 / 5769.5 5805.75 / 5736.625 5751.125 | -0.06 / 16.1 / 17.9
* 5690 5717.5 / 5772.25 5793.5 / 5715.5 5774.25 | -0.02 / 16.3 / 17.5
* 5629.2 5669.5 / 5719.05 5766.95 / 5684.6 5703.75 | 0.01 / 14.5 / 17.5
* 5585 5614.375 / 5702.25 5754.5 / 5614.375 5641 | 0.05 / 13.8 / 17.2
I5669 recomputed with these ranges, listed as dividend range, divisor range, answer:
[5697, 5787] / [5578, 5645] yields 1.23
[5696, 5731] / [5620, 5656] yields 1.16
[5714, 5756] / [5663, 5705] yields 1.15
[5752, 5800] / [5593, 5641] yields 1.28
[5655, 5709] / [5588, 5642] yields 1.11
